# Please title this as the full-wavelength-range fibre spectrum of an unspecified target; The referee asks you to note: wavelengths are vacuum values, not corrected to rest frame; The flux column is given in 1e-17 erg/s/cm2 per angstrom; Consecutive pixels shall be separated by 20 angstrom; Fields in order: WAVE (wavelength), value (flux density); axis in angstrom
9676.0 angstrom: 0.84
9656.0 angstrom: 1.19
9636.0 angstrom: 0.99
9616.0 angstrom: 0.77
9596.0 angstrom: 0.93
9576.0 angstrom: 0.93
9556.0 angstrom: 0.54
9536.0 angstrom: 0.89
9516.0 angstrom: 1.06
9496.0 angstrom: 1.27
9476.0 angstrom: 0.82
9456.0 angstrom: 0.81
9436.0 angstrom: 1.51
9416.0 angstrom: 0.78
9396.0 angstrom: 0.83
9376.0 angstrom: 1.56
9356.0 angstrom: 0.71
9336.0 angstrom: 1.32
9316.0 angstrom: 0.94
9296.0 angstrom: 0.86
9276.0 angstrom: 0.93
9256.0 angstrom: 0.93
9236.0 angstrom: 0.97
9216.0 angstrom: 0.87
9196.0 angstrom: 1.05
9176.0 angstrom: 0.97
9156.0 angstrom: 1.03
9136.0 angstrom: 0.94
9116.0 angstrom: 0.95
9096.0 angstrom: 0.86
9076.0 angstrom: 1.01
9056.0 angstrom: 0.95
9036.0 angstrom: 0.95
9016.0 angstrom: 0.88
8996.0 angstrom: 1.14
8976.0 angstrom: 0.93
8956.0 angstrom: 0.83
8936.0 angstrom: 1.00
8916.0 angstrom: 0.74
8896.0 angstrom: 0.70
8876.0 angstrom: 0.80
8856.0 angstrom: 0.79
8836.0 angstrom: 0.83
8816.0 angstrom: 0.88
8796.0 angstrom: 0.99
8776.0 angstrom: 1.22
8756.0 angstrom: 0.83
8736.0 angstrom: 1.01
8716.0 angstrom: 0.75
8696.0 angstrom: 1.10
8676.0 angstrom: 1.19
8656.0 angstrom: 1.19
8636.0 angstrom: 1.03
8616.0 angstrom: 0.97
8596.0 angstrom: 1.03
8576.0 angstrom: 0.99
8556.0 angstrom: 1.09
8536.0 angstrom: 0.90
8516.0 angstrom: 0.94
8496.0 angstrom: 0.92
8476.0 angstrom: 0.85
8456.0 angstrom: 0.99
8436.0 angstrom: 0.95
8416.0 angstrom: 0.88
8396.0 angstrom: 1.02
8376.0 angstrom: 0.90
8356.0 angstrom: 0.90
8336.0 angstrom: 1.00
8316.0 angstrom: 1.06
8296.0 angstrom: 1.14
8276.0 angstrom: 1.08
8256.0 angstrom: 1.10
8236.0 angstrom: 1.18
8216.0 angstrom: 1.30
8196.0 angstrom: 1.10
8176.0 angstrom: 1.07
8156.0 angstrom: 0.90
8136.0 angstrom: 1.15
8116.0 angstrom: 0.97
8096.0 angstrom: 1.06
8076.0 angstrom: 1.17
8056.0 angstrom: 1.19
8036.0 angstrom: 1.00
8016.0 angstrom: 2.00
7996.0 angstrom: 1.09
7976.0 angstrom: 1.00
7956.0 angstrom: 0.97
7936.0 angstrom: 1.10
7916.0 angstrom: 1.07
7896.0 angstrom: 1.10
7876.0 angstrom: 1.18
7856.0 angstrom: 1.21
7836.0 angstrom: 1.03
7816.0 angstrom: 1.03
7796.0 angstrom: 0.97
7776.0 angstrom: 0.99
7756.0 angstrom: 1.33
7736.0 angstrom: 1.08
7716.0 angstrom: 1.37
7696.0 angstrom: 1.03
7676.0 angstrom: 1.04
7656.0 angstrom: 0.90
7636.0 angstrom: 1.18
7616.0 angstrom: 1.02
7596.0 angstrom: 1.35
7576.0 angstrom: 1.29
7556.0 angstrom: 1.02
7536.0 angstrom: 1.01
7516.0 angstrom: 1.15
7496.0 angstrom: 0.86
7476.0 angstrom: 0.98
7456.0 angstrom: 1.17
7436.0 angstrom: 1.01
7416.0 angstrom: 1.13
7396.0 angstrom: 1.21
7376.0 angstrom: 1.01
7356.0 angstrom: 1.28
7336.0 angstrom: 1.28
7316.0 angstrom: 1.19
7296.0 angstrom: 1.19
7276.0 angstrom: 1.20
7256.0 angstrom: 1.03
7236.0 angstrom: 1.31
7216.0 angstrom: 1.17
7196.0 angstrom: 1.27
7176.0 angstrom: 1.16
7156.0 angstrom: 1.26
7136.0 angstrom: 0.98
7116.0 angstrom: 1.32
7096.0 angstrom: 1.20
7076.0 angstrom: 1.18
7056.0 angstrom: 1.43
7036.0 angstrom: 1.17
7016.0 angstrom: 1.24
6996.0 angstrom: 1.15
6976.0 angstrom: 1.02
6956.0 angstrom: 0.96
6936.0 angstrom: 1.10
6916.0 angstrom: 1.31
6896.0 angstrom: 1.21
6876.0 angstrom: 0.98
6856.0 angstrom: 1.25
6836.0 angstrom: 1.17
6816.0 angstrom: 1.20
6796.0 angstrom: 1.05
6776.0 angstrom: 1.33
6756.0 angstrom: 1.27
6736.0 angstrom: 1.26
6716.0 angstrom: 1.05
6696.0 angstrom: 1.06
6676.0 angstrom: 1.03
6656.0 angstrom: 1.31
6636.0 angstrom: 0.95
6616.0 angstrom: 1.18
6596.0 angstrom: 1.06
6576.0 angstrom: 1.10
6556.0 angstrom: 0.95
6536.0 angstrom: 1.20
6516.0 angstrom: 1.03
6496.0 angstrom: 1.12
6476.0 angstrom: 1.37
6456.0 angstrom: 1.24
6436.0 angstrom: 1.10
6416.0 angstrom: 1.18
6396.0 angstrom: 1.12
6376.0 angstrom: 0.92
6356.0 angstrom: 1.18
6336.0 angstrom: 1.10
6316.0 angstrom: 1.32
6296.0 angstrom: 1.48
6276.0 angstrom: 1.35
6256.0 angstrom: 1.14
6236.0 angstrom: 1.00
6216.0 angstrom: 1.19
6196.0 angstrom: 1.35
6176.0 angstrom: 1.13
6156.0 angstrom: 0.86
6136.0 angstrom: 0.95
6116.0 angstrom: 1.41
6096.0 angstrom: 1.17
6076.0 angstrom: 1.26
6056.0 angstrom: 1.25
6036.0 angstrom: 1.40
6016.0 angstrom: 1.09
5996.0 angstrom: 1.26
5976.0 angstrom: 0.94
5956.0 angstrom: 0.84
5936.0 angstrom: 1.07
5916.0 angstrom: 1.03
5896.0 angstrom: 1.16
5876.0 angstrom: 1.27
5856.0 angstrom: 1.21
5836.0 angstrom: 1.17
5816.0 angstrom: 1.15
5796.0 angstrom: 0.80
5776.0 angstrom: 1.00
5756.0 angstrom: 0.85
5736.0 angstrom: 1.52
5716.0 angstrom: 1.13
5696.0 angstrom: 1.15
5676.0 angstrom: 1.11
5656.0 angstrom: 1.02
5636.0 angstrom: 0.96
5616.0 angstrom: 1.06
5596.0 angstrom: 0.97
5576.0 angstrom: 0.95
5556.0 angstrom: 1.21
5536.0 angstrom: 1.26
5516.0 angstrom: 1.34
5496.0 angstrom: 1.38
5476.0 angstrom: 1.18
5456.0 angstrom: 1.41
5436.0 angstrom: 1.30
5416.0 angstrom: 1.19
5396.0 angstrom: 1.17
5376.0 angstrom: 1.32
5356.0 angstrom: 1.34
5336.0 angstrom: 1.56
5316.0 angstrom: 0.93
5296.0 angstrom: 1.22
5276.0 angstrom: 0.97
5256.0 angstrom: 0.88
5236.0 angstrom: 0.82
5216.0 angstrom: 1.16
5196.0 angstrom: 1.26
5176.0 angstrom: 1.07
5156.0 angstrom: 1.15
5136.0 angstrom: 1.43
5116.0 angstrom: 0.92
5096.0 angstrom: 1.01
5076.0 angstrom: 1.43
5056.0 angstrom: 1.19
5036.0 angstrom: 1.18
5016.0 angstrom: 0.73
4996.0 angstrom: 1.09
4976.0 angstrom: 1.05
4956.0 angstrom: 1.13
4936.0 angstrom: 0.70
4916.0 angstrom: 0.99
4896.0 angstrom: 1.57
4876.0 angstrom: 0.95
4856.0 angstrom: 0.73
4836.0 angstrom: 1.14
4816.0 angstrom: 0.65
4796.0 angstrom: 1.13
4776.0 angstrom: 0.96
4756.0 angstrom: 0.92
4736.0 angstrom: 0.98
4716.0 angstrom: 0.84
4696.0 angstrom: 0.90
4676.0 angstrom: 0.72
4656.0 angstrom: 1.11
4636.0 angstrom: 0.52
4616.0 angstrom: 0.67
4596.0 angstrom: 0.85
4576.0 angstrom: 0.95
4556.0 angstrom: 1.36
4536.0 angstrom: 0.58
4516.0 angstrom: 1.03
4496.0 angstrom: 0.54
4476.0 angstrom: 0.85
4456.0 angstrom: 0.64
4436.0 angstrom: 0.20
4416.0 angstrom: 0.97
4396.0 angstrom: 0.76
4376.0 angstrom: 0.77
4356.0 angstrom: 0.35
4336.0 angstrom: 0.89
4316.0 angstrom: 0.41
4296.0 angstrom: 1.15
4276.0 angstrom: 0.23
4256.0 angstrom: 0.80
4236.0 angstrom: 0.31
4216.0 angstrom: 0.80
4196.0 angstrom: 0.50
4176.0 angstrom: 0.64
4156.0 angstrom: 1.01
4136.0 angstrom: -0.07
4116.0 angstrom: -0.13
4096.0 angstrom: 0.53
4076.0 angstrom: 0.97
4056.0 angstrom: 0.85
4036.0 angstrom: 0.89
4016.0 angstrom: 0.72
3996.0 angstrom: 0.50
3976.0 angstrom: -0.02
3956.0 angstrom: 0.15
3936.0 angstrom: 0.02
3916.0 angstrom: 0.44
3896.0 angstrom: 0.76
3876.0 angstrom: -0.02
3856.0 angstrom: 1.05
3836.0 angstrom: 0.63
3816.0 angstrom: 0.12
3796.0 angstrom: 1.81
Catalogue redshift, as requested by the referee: 0.222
